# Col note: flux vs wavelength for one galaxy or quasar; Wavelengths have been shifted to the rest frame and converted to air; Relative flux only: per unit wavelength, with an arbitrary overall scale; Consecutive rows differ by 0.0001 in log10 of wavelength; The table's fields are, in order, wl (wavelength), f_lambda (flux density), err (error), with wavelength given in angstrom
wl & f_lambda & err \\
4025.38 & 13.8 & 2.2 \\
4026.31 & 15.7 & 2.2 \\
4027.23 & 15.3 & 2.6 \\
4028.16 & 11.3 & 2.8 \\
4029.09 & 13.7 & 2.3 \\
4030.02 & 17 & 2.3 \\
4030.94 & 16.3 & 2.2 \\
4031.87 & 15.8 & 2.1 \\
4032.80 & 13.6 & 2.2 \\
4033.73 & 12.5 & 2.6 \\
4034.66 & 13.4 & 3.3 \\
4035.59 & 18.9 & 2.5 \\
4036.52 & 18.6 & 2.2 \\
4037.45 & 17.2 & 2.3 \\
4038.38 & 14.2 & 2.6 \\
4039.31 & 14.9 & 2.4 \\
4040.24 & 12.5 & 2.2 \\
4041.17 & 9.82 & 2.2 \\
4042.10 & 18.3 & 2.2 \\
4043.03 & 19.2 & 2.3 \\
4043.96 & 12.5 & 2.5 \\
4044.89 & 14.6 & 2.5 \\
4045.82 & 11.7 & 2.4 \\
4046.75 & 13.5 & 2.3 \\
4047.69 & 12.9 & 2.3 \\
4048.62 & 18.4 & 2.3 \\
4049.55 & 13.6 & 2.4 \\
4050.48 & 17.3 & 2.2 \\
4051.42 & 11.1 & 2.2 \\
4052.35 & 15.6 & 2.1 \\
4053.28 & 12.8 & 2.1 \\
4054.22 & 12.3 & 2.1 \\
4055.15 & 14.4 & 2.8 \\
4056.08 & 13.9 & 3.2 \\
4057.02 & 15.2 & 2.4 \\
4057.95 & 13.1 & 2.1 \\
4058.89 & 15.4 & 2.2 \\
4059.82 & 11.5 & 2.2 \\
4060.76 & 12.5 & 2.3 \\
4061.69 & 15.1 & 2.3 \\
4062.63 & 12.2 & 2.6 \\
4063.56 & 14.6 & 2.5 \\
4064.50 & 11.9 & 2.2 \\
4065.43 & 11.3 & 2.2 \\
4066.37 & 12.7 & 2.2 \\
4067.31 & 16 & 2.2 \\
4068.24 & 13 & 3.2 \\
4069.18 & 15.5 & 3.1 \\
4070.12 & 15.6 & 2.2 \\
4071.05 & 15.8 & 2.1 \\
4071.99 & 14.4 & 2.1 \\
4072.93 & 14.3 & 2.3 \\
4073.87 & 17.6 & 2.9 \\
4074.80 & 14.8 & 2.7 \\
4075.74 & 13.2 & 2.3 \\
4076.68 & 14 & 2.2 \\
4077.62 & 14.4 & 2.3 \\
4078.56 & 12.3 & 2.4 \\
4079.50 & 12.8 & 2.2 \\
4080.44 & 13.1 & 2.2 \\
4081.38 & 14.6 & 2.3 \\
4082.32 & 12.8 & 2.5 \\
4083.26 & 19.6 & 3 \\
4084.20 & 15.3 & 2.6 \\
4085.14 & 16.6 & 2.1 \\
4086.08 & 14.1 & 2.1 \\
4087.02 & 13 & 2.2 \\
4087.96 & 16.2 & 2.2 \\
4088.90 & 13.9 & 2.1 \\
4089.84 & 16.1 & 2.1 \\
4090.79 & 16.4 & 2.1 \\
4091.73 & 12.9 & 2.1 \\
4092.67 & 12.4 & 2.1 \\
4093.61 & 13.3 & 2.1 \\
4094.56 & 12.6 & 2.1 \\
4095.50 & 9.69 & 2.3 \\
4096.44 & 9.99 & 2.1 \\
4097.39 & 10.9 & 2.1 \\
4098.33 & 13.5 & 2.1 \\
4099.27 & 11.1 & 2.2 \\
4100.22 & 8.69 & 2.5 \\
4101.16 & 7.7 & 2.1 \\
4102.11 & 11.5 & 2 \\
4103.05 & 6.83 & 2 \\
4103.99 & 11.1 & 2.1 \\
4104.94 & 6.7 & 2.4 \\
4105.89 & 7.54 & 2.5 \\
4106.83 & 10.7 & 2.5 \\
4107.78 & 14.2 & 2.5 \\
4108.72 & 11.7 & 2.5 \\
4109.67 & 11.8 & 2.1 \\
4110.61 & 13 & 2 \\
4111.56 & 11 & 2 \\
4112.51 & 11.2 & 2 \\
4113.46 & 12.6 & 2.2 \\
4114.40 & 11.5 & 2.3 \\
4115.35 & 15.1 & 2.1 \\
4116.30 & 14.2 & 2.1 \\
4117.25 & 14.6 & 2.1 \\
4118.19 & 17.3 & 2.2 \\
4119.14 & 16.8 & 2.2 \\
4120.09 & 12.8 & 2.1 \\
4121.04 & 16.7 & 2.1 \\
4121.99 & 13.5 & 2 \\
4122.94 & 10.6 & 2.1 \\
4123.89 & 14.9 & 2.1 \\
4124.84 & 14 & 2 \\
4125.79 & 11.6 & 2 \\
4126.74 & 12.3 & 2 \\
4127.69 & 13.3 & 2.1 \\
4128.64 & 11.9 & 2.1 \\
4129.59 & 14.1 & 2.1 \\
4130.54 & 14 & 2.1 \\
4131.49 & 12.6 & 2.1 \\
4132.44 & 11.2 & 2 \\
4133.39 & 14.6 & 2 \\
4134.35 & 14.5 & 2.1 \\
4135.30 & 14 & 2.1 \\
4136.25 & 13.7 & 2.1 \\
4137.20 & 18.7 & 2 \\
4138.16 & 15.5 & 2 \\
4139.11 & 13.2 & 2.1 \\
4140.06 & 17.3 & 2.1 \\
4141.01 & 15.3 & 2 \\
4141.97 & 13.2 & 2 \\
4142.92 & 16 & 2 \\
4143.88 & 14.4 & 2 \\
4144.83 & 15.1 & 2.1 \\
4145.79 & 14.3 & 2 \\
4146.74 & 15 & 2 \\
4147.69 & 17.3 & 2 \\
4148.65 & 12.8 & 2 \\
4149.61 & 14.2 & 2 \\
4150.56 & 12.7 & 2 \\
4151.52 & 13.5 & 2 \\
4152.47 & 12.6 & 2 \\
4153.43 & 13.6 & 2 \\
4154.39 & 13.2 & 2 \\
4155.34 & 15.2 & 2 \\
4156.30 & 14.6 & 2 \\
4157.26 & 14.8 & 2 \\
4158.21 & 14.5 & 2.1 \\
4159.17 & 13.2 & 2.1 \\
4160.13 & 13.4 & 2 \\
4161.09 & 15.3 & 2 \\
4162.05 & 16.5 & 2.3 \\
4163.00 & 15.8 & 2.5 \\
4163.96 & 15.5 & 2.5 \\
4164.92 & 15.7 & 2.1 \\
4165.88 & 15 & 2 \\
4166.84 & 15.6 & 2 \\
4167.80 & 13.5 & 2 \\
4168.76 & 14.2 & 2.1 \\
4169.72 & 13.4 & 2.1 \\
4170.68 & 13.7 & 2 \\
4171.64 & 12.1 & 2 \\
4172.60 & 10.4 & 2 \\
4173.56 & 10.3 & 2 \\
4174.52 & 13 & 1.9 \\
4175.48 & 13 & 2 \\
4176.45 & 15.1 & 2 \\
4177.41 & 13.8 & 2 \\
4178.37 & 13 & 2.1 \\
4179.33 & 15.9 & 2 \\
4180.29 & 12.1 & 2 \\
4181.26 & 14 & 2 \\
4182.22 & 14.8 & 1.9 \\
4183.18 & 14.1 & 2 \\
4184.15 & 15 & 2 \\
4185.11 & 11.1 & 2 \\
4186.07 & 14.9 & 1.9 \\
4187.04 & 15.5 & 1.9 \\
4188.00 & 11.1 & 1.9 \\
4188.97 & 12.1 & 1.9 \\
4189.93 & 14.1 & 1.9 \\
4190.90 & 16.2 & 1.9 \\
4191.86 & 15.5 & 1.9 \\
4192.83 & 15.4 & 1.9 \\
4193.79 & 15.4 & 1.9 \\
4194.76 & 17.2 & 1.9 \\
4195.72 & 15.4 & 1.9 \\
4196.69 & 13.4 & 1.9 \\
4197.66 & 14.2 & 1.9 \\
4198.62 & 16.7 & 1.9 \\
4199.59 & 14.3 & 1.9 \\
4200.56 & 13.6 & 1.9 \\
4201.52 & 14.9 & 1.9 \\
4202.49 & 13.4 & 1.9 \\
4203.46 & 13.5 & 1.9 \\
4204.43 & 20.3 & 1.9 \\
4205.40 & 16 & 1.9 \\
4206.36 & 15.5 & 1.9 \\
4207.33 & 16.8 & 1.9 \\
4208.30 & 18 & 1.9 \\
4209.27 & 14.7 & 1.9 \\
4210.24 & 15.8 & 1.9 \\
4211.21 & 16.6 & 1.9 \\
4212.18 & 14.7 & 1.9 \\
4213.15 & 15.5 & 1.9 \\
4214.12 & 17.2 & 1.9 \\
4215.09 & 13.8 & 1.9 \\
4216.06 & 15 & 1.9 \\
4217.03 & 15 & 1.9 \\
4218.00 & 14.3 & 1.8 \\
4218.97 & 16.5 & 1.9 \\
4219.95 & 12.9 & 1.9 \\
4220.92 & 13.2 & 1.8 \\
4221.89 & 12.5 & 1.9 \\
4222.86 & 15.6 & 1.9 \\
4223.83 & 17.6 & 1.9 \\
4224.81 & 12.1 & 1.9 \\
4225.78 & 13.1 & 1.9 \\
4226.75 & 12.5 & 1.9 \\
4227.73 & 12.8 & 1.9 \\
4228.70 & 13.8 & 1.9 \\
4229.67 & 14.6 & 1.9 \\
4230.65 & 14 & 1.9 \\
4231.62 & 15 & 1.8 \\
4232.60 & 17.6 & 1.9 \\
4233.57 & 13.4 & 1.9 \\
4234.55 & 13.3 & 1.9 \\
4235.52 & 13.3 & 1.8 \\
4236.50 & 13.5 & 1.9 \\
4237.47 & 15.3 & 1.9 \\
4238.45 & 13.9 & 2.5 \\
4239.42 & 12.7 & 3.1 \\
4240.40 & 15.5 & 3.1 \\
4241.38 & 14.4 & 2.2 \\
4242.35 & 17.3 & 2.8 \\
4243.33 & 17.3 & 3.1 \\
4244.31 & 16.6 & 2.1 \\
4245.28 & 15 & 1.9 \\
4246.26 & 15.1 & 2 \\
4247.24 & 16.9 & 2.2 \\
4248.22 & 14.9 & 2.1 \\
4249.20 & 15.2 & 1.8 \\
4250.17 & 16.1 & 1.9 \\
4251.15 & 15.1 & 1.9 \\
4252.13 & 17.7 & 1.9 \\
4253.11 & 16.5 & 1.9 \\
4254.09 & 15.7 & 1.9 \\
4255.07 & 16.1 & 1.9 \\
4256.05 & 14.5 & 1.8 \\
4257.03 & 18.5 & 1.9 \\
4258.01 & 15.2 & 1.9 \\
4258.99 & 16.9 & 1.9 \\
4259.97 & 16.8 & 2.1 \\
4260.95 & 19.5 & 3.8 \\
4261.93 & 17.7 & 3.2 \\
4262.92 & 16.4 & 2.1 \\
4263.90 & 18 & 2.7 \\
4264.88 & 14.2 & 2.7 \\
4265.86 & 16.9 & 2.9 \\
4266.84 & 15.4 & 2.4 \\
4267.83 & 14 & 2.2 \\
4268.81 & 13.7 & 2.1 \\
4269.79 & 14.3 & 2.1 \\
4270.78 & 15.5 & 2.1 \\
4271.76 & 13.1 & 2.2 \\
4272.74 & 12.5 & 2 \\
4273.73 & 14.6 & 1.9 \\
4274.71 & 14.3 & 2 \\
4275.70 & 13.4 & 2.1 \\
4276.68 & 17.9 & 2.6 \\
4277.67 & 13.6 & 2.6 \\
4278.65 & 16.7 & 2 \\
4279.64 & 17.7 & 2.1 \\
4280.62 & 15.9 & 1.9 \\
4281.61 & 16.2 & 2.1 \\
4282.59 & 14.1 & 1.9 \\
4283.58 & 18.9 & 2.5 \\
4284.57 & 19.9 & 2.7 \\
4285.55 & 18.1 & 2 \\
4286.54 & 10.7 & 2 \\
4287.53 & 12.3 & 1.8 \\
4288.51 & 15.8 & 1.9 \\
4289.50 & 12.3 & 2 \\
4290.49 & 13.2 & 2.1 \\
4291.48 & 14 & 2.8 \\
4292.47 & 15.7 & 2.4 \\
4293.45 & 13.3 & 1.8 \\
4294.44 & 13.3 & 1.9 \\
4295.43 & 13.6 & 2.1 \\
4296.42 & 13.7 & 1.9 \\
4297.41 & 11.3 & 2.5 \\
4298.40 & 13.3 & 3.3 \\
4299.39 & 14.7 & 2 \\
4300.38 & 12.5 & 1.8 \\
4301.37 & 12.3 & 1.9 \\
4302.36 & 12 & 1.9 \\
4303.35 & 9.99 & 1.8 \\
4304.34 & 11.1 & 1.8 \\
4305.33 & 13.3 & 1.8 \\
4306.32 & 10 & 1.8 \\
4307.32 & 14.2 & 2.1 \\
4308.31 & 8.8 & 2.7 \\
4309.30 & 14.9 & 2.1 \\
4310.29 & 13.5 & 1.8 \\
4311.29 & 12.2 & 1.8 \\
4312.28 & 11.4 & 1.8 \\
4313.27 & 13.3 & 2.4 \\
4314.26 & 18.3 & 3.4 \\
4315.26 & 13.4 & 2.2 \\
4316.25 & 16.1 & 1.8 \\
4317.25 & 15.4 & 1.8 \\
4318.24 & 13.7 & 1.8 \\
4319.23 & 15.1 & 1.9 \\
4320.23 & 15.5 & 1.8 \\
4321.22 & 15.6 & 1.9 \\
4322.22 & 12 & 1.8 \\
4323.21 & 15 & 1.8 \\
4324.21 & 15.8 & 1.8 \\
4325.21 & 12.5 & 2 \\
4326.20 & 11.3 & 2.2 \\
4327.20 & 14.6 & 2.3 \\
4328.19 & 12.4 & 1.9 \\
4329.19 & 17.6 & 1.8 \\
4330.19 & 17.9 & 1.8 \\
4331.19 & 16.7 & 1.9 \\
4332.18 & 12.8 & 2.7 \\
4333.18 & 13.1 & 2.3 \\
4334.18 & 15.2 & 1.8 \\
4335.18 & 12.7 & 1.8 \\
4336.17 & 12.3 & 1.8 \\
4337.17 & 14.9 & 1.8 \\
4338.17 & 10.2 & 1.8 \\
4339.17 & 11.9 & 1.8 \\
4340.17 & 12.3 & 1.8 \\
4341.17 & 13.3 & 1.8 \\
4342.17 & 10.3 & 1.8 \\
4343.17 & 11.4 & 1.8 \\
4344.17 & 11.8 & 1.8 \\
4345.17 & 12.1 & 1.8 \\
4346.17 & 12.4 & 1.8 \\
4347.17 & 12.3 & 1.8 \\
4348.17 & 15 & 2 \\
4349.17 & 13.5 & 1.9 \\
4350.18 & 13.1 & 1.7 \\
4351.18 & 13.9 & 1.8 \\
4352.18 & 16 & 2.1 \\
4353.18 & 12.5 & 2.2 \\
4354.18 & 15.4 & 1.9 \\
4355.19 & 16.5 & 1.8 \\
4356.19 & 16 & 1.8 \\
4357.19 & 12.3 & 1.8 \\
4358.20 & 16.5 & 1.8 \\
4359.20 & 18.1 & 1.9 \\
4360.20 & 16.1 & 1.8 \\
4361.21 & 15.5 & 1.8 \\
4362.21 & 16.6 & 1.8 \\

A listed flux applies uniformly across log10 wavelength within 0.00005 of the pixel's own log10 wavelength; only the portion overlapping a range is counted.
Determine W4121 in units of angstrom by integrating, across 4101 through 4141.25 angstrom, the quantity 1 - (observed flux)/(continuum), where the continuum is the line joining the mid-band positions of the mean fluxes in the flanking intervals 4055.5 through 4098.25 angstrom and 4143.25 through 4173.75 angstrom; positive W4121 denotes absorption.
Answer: 3.02 angstrom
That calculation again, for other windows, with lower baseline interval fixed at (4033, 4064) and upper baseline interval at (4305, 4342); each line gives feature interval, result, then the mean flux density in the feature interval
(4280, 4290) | -1.2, 15.5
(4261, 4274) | -1.3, 15.2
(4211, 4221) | -0.7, 15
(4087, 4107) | 3.9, 11.5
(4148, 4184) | 0.4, 13.9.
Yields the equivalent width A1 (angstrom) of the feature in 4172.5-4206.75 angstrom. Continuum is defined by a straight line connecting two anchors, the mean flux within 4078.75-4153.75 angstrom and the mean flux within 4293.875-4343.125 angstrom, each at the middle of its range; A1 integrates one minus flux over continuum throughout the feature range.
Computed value -2.5 angstrom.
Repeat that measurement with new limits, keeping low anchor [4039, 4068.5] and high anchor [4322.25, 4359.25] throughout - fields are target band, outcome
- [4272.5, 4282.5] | -1.1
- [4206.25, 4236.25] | -2.0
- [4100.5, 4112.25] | 3.0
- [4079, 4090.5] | -0.8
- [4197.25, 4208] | -1.3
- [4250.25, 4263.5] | -2.8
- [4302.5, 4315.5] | 1.1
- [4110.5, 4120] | 0.1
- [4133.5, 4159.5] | -1.3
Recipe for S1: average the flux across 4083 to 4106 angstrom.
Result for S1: 12.3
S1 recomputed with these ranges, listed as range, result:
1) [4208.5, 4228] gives 14.6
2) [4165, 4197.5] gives 13.9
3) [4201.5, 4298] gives 15.1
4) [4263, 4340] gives 14.1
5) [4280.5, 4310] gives 13.6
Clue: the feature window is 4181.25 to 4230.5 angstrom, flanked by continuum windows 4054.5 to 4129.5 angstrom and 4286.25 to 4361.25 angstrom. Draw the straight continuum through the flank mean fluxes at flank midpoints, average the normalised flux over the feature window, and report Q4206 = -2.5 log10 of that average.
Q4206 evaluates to -0.10 mag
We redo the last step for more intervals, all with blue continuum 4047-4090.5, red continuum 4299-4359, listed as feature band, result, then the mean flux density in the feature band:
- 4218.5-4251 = -0.06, 14.7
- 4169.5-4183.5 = 0.06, 13.2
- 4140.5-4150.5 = -0.05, 14.7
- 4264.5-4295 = -0.09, 14.9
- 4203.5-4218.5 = -0.15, 15.9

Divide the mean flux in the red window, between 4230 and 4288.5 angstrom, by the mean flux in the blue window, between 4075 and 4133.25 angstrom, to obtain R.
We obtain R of 1.2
